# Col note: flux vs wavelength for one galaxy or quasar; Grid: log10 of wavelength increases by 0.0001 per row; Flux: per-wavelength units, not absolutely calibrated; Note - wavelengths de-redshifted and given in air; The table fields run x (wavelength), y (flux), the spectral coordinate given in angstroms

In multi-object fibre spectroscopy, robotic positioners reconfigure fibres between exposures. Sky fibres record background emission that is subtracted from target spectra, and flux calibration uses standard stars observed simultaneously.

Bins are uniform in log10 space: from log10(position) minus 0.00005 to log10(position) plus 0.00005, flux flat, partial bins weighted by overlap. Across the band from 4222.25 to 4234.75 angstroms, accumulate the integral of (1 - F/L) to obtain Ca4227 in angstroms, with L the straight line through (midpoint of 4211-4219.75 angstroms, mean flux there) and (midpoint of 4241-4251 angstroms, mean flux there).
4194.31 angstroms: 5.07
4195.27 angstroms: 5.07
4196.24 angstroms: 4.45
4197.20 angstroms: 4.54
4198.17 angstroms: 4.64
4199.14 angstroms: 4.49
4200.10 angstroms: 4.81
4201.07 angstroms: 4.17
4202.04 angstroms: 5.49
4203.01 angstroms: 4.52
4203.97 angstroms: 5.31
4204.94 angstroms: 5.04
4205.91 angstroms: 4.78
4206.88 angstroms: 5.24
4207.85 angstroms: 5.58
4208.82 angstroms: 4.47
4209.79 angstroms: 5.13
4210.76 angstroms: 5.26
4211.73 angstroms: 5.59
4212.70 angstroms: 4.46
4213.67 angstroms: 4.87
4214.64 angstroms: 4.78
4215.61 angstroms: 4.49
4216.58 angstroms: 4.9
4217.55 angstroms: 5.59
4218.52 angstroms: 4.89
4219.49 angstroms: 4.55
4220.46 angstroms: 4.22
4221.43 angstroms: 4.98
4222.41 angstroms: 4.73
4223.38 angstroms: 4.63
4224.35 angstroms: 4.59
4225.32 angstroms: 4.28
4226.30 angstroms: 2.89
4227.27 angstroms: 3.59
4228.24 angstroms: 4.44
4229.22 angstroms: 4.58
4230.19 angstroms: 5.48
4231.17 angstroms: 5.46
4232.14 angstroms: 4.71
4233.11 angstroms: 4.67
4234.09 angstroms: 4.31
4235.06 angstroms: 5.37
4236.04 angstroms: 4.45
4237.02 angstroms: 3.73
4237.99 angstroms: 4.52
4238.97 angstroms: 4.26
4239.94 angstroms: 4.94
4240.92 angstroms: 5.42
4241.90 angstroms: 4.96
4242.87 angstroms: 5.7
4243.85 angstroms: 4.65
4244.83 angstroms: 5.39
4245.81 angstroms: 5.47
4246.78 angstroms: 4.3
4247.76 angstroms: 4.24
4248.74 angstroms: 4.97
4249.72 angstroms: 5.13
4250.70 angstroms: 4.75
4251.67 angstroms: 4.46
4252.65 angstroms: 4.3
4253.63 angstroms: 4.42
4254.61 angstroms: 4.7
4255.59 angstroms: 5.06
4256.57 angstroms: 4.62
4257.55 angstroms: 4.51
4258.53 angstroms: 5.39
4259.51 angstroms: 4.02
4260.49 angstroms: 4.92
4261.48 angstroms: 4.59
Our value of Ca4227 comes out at 1.1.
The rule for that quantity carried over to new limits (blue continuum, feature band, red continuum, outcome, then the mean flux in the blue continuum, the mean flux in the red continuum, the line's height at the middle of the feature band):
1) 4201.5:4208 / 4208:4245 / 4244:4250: 1.91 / 5.1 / 4.89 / 4.99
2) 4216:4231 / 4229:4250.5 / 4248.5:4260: -1.01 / 4.57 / 4.69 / 4.64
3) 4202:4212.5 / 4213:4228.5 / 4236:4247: 1.46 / 5.09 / 4.84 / 5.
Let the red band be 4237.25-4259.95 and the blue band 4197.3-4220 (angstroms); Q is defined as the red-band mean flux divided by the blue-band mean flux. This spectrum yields 1.0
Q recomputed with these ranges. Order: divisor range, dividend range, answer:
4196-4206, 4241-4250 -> 1.05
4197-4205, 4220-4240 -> 0.94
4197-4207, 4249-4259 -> 0.99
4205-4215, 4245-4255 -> 0.94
